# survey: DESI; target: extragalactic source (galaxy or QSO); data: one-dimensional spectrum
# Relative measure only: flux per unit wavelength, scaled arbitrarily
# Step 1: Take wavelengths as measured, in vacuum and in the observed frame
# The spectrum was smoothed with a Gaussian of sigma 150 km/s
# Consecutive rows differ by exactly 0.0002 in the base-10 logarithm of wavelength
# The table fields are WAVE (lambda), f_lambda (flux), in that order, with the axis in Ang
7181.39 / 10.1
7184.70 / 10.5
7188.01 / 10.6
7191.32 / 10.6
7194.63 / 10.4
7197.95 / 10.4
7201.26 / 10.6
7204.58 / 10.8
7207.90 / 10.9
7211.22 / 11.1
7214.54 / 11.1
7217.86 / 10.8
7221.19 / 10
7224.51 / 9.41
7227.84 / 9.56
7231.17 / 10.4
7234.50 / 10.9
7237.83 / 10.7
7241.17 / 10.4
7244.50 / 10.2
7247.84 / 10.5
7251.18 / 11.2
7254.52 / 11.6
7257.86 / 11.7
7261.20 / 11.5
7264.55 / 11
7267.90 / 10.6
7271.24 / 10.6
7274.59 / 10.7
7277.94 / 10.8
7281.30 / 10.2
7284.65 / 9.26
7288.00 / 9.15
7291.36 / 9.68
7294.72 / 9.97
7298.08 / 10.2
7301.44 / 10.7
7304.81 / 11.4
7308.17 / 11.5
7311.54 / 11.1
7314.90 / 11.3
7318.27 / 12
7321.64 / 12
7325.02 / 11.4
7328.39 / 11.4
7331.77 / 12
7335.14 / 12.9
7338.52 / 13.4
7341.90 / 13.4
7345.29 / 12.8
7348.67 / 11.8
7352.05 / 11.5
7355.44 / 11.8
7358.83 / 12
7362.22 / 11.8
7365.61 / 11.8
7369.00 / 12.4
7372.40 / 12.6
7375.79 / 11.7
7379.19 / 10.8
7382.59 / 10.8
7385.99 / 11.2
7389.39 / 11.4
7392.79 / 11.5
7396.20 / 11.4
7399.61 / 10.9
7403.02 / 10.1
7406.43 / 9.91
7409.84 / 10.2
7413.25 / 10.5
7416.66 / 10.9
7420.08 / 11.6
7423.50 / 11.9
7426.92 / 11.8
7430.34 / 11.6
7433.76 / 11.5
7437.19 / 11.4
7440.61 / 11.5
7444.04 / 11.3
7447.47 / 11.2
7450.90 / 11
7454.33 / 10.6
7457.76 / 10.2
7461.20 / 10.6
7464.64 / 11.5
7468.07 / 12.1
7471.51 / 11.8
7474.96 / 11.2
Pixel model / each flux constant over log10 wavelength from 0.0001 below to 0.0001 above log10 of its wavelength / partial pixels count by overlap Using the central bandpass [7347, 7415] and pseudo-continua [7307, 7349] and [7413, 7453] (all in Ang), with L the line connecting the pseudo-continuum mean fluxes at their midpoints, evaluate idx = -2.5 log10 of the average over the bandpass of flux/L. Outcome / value 0.04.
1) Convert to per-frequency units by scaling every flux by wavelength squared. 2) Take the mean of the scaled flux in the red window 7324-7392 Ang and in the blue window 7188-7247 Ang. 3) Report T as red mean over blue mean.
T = 1.2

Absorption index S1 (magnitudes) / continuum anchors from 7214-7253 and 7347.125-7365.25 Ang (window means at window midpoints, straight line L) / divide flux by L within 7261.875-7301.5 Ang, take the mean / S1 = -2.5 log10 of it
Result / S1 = 0.07 mag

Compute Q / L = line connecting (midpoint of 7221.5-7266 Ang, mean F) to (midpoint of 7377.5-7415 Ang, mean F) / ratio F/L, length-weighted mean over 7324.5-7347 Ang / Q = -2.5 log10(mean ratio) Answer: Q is -0.17 mag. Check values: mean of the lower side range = 10.7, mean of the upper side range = 10.8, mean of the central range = 12.5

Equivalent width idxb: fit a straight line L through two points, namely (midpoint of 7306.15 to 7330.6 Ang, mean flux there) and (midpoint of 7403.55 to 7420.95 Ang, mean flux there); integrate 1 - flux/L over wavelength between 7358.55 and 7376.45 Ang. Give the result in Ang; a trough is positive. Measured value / -1.7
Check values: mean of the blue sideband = 11.5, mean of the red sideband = 10.5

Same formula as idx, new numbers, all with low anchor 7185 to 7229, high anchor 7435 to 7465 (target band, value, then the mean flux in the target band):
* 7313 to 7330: -0.085 mag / 11.6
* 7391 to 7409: 0.017 mag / 10.7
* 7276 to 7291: 0.085 mag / 9.85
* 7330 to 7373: -0.142 mag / 12.3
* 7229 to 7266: -0.032 mag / 10.9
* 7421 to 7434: -0.072 mag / 11.7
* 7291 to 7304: 0.044 mag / 10.3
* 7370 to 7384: -0.065 mag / 11.5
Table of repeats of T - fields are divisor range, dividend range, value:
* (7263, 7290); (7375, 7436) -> 1.12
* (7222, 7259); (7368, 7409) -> 1.10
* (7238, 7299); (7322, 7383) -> 1.17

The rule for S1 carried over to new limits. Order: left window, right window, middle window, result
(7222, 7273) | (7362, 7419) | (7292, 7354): -0.07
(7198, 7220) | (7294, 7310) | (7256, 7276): -0.02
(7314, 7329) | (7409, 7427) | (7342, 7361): -0.06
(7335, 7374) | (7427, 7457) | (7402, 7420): 0.12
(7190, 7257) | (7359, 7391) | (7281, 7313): 0.08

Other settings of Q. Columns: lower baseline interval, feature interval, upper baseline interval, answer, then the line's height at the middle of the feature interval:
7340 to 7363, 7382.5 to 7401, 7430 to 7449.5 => 0.05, 11.8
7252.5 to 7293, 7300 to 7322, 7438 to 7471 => -0.07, 10.7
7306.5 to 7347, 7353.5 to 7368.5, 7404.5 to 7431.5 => -0.02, 11.7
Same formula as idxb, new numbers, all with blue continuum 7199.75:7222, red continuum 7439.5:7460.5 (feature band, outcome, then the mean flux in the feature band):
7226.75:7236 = 0.41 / 10.3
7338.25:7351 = -2.17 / 12.7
